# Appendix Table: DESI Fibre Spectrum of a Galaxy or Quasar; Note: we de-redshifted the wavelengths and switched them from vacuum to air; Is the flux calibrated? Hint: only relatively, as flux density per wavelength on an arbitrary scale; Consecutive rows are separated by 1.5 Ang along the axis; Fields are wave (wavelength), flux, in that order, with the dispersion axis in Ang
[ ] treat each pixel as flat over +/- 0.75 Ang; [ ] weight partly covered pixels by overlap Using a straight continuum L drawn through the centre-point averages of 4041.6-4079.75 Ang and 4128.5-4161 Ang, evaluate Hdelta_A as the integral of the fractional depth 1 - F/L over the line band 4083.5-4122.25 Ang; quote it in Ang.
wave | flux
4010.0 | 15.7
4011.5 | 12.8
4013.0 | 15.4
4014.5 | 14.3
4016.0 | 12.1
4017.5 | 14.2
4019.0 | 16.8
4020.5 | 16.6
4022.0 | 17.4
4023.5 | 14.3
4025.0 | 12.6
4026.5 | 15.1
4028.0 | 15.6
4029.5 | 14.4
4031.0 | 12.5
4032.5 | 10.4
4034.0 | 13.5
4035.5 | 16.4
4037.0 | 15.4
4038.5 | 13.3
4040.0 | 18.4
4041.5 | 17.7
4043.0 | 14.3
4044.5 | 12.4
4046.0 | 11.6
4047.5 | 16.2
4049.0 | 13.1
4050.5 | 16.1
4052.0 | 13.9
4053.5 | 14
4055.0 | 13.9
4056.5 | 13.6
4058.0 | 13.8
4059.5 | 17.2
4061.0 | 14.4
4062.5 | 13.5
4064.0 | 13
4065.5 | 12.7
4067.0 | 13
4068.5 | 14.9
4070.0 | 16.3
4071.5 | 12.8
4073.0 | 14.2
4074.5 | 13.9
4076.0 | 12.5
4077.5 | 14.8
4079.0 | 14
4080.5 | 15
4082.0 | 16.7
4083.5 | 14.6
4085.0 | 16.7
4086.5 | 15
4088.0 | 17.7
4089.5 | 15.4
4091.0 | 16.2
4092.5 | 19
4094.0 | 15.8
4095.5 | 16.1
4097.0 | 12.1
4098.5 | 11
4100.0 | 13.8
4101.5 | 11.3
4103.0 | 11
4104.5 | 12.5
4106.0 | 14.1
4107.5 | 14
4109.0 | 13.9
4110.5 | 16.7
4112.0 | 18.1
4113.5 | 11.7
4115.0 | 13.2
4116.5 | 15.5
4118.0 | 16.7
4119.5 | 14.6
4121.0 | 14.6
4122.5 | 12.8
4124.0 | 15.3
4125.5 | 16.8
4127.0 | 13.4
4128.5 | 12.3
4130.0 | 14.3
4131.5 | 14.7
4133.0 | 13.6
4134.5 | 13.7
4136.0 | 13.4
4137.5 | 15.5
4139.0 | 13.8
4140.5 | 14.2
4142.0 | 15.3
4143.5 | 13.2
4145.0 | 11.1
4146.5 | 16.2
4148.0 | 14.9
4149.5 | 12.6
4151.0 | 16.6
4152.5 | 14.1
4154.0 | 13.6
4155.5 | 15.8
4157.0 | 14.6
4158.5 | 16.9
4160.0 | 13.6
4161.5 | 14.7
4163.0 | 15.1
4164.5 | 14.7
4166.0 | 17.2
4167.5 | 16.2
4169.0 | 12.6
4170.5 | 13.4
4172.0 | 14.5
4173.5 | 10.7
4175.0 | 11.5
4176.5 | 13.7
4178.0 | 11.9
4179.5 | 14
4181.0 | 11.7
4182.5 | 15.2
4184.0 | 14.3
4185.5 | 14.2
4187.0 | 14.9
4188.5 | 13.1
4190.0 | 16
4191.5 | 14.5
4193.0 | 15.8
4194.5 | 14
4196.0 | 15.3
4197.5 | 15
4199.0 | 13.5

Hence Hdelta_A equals -1.2 Ang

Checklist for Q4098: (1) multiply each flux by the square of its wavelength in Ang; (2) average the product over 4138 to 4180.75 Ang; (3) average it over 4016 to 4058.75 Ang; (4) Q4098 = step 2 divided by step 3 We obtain 1.03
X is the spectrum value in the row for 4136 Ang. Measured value 13.4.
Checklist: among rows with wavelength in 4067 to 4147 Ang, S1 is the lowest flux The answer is 11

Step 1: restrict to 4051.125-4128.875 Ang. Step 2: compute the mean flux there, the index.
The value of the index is 14.4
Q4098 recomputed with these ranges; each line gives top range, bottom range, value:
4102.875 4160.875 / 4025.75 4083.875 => 1.04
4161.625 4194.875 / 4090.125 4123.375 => 1.02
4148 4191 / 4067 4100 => 0.99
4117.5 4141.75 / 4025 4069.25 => 1.05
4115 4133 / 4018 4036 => 1.04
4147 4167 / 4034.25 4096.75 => 1.06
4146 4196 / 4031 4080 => 1.07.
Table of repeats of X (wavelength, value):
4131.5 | 14.7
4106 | 14.1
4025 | 12.6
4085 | 16.7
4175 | 11.5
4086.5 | 15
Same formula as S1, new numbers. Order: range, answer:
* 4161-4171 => 12.6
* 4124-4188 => 10.7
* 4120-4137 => 12.3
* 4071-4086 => 12.5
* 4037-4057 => 11.6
